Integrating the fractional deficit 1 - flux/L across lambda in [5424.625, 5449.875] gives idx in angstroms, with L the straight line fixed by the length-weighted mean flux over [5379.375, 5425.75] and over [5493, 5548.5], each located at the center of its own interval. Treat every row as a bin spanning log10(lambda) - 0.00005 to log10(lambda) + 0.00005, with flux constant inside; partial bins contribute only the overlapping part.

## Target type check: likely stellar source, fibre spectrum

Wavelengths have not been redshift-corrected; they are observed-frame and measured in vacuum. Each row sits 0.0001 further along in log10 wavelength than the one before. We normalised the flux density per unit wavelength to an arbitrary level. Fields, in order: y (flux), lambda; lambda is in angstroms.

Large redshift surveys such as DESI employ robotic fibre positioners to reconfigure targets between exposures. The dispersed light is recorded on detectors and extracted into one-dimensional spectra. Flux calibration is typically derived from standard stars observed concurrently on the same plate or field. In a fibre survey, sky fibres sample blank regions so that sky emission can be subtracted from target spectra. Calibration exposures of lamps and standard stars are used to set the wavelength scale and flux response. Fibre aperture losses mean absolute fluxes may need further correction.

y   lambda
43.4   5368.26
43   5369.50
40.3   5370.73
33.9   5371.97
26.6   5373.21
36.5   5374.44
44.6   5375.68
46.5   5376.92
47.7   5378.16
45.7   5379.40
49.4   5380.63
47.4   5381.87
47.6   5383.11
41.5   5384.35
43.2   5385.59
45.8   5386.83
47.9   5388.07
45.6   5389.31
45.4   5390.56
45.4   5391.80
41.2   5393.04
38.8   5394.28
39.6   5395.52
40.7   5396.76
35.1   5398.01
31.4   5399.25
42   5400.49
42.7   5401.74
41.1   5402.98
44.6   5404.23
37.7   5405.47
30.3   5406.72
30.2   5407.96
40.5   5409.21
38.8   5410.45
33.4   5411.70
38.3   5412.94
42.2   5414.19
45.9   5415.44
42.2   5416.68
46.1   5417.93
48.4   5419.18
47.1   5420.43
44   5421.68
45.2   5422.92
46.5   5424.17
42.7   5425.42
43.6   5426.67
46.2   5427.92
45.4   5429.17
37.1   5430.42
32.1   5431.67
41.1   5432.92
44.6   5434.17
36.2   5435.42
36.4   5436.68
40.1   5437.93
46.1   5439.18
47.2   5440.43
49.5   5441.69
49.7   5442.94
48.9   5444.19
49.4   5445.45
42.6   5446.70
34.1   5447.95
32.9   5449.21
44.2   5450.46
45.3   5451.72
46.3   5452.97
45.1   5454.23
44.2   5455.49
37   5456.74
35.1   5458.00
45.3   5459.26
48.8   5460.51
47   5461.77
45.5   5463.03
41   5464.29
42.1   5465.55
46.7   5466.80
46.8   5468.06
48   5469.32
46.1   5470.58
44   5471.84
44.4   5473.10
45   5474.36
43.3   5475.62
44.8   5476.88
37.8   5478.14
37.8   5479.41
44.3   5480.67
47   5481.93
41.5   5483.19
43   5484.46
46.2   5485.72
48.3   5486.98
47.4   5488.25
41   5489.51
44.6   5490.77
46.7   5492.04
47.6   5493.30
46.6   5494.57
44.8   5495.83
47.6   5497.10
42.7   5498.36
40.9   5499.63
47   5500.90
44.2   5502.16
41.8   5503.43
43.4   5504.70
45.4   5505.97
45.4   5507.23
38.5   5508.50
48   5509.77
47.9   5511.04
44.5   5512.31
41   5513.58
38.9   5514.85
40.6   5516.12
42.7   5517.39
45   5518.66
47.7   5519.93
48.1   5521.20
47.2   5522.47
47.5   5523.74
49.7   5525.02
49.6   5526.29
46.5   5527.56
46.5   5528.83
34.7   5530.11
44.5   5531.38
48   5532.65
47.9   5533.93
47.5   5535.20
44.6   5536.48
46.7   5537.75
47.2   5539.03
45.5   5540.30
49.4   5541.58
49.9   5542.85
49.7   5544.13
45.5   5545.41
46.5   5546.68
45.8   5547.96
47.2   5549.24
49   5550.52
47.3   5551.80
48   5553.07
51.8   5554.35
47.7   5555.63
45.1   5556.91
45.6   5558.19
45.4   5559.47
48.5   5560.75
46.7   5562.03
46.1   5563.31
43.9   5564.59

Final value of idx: 0.45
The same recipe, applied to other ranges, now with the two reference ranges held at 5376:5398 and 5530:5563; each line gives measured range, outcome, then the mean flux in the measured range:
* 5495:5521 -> 1.32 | 44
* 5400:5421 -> 1.93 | 40.6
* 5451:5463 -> 0.43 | 43.9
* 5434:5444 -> 0.29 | 43.9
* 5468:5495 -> 0.78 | 44.6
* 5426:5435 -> 0.75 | 41.3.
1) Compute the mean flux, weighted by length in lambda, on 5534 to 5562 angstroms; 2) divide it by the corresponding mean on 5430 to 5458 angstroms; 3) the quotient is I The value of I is 1.1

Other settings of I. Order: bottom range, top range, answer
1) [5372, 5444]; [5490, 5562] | 1.09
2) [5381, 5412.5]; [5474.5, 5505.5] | 1.08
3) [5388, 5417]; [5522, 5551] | 1.17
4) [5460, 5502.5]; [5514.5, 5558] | 1.04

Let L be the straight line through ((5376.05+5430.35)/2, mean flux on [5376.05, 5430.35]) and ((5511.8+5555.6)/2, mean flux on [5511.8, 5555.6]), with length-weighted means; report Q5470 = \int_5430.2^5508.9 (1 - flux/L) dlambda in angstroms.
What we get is 1.4 angstroms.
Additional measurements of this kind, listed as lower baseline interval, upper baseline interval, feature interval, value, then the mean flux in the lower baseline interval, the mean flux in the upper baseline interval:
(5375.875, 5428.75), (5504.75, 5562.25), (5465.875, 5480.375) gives 0.14 angstroms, 42.5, 46.1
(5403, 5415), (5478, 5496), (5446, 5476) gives -0.84 angstroms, 37.6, 44.5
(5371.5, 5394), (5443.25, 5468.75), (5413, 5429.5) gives -0.50 angstroms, 43.4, 43.5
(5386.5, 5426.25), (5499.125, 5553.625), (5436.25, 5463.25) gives -0.46 angstroms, 41.4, 45.7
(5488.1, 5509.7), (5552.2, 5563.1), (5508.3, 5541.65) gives 0.24 angstroms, 44.5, 47.3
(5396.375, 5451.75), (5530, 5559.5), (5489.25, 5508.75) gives 0.19 angstroms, 41.5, 46.9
